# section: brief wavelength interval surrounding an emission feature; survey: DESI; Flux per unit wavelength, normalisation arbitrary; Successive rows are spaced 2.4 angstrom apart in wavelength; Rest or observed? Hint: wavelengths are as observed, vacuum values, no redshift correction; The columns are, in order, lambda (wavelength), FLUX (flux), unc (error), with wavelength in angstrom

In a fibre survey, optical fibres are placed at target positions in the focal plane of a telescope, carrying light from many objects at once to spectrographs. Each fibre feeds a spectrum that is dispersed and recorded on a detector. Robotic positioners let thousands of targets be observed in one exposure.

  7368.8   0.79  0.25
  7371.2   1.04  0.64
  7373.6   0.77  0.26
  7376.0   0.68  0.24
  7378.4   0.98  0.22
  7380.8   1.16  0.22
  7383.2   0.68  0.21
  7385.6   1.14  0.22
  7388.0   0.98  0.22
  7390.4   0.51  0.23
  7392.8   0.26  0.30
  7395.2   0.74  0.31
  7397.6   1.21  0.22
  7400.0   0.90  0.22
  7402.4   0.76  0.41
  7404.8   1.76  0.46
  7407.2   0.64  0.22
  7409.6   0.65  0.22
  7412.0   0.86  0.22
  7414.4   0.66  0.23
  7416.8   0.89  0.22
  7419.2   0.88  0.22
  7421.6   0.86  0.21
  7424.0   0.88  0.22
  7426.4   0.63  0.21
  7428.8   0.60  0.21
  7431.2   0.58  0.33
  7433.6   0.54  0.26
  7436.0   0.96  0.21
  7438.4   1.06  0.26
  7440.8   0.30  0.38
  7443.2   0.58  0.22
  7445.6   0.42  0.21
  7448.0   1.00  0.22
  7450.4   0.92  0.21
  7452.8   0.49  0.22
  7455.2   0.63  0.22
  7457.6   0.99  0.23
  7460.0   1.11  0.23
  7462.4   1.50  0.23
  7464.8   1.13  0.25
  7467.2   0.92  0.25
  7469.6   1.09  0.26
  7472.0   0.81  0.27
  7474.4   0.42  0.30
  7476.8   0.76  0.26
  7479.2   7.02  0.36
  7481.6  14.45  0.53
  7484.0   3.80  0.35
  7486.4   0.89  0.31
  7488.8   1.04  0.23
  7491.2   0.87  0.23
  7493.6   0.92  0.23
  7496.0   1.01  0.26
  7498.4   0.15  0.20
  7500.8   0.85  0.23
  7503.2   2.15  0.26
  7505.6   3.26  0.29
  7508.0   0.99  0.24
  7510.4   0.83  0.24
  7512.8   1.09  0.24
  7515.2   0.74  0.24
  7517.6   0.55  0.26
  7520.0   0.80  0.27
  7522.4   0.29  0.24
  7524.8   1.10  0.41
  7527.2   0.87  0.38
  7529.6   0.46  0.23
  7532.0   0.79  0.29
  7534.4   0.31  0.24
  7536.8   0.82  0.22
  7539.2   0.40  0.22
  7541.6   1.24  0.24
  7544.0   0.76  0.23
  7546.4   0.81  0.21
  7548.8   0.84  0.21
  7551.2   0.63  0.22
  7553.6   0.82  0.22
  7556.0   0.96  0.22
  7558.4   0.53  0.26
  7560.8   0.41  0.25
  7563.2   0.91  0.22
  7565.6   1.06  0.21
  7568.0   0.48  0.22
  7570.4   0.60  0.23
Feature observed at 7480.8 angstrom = H-alpha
